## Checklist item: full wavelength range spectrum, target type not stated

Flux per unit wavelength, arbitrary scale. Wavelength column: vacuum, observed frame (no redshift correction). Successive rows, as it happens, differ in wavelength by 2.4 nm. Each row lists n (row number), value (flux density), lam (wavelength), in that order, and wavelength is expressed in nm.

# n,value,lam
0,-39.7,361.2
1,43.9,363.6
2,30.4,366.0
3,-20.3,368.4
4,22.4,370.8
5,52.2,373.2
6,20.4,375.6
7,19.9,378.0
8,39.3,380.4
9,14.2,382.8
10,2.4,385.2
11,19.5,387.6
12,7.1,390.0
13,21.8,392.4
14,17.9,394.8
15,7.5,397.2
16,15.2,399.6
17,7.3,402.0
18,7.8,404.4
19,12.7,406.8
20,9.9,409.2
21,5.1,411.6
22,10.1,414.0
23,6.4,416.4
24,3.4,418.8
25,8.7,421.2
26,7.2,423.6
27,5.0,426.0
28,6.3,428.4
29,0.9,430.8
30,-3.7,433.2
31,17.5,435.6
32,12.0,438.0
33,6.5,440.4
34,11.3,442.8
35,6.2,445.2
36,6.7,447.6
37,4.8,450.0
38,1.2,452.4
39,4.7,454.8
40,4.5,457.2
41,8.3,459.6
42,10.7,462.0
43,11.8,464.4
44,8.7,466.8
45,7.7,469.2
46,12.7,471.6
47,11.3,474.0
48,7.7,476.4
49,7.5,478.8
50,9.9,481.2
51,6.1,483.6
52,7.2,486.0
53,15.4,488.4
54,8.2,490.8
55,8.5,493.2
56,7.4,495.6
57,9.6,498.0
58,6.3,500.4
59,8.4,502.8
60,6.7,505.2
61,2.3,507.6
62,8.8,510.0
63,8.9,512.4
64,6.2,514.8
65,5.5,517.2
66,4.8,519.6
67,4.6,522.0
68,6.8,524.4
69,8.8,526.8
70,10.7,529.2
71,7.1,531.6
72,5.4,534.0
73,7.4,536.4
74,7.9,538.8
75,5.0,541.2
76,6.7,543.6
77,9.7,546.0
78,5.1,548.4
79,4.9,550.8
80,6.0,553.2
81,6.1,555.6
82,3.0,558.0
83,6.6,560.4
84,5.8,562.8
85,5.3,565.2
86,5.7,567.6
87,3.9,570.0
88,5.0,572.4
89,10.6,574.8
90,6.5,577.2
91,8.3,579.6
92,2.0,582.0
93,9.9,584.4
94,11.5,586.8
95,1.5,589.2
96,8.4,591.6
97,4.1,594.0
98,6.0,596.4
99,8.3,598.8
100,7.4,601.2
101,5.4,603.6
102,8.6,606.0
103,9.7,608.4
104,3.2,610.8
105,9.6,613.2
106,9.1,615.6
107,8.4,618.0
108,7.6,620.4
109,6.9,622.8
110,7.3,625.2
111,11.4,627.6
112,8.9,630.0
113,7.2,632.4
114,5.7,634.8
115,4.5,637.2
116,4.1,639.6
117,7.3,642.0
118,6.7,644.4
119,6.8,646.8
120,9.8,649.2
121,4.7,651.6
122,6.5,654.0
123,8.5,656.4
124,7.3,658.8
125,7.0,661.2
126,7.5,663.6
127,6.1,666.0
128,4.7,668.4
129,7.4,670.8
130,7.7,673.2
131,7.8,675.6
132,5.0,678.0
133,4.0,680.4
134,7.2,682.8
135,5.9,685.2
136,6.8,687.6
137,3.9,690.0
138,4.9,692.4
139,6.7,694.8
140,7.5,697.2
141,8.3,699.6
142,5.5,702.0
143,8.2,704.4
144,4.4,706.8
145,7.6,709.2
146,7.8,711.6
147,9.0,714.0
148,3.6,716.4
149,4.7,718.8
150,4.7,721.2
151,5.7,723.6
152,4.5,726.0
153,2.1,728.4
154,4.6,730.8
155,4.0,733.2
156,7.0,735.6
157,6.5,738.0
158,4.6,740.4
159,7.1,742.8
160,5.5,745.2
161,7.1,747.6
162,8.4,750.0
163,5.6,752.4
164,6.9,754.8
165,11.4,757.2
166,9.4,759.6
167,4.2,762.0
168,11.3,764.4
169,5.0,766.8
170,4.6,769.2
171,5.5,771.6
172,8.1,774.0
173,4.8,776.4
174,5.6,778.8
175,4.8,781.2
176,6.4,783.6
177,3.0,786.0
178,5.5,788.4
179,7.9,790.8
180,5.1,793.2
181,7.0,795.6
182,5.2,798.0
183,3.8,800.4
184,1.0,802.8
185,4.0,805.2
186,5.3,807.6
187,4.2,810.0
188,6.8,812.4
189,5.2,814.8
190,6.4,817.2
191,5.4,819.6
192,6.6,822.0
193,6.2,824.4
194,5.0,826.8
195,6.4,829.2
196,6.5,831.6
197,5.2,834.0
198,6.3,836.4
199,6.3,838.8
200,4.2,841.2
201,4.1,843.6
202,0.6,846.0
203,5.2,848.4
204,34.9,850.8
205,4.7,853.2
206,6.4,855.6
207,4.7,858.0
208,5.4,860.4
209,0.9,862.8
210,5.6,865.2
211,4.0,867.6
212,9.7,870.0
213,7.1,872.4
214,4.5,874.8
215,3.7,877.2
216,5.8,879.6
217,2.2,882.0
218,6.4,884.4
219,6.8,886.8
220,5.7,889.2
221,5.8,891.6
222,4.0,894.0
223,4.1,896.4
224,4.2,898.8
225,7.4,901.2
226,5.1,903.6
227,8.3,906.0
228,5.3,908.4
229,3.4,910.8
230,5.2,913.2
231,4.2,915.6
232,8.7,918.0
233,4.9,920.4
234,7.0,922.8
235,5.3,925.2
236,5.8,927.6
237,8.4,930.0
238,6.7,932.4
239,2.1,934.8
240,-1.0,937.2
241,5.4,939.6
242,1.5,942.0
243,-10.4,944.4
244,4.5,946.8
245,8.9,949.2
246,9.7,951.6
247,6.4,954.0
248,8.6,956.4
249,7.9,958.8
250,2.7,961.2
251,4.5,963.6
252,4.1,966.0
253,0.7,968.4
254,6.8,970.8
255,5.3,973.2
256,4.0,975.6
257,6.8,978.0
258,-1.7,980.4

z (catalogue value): 1.281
